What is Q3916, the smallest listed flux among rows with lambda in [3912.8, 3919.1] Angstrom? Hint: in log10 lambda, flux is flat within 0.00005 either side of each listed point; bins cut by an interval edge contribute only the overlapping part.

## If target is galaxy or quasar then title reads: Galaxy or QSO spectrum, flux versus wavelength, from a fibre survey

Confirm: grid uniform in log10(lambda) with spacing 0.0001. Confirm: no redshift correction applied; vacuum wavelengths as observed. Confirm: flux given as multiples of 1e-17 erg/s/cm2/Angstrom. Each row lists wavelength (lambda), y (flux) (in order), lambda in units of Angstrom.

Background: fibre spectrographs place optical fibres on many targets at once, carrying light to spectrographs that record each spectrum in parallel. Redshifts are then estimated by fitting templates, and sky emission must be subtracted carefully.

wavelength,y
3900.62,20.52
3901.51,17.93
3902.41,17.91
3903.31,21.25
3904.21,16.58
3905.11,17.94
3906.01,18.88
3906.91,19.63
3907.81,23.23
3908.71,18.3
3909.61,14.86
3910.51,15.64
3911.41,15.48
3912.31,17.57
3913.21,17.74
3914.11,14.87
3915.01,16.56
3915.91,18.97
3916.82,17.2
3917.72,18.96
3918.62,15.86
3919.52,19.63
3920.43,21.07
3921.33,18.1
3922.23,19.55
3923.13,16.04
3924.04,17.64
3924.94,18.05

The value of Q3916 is 14.87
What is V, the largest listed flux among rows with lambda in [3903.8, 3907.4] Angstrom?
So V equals 19.63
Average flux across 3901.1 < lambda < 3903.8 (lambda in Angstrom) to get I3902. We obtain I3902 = 19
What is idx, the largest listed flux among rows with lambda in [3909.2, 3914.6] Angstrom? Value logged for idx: 17.74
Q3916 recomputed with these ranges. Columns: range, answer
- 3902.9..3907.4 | 16.58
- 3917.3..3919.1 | 15.86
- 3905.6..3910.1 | 14.86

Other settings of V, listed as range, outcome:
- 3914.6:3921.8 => 21.07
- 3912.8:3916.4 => 18.97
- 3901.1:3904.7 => 21.25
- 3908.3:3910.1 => 18.3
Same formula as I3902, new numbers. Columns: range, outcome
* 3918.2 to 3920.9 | 18.9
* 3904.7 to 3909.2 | 19.6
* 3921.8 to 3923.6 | 17.7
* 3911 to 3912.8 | 16.6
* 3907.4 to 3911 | 17.9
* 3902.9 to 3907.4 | 18.9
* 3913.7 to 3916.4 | 16.8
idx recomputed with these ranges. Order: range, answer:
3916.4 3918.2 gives 18.96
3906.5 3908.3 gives 23.23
